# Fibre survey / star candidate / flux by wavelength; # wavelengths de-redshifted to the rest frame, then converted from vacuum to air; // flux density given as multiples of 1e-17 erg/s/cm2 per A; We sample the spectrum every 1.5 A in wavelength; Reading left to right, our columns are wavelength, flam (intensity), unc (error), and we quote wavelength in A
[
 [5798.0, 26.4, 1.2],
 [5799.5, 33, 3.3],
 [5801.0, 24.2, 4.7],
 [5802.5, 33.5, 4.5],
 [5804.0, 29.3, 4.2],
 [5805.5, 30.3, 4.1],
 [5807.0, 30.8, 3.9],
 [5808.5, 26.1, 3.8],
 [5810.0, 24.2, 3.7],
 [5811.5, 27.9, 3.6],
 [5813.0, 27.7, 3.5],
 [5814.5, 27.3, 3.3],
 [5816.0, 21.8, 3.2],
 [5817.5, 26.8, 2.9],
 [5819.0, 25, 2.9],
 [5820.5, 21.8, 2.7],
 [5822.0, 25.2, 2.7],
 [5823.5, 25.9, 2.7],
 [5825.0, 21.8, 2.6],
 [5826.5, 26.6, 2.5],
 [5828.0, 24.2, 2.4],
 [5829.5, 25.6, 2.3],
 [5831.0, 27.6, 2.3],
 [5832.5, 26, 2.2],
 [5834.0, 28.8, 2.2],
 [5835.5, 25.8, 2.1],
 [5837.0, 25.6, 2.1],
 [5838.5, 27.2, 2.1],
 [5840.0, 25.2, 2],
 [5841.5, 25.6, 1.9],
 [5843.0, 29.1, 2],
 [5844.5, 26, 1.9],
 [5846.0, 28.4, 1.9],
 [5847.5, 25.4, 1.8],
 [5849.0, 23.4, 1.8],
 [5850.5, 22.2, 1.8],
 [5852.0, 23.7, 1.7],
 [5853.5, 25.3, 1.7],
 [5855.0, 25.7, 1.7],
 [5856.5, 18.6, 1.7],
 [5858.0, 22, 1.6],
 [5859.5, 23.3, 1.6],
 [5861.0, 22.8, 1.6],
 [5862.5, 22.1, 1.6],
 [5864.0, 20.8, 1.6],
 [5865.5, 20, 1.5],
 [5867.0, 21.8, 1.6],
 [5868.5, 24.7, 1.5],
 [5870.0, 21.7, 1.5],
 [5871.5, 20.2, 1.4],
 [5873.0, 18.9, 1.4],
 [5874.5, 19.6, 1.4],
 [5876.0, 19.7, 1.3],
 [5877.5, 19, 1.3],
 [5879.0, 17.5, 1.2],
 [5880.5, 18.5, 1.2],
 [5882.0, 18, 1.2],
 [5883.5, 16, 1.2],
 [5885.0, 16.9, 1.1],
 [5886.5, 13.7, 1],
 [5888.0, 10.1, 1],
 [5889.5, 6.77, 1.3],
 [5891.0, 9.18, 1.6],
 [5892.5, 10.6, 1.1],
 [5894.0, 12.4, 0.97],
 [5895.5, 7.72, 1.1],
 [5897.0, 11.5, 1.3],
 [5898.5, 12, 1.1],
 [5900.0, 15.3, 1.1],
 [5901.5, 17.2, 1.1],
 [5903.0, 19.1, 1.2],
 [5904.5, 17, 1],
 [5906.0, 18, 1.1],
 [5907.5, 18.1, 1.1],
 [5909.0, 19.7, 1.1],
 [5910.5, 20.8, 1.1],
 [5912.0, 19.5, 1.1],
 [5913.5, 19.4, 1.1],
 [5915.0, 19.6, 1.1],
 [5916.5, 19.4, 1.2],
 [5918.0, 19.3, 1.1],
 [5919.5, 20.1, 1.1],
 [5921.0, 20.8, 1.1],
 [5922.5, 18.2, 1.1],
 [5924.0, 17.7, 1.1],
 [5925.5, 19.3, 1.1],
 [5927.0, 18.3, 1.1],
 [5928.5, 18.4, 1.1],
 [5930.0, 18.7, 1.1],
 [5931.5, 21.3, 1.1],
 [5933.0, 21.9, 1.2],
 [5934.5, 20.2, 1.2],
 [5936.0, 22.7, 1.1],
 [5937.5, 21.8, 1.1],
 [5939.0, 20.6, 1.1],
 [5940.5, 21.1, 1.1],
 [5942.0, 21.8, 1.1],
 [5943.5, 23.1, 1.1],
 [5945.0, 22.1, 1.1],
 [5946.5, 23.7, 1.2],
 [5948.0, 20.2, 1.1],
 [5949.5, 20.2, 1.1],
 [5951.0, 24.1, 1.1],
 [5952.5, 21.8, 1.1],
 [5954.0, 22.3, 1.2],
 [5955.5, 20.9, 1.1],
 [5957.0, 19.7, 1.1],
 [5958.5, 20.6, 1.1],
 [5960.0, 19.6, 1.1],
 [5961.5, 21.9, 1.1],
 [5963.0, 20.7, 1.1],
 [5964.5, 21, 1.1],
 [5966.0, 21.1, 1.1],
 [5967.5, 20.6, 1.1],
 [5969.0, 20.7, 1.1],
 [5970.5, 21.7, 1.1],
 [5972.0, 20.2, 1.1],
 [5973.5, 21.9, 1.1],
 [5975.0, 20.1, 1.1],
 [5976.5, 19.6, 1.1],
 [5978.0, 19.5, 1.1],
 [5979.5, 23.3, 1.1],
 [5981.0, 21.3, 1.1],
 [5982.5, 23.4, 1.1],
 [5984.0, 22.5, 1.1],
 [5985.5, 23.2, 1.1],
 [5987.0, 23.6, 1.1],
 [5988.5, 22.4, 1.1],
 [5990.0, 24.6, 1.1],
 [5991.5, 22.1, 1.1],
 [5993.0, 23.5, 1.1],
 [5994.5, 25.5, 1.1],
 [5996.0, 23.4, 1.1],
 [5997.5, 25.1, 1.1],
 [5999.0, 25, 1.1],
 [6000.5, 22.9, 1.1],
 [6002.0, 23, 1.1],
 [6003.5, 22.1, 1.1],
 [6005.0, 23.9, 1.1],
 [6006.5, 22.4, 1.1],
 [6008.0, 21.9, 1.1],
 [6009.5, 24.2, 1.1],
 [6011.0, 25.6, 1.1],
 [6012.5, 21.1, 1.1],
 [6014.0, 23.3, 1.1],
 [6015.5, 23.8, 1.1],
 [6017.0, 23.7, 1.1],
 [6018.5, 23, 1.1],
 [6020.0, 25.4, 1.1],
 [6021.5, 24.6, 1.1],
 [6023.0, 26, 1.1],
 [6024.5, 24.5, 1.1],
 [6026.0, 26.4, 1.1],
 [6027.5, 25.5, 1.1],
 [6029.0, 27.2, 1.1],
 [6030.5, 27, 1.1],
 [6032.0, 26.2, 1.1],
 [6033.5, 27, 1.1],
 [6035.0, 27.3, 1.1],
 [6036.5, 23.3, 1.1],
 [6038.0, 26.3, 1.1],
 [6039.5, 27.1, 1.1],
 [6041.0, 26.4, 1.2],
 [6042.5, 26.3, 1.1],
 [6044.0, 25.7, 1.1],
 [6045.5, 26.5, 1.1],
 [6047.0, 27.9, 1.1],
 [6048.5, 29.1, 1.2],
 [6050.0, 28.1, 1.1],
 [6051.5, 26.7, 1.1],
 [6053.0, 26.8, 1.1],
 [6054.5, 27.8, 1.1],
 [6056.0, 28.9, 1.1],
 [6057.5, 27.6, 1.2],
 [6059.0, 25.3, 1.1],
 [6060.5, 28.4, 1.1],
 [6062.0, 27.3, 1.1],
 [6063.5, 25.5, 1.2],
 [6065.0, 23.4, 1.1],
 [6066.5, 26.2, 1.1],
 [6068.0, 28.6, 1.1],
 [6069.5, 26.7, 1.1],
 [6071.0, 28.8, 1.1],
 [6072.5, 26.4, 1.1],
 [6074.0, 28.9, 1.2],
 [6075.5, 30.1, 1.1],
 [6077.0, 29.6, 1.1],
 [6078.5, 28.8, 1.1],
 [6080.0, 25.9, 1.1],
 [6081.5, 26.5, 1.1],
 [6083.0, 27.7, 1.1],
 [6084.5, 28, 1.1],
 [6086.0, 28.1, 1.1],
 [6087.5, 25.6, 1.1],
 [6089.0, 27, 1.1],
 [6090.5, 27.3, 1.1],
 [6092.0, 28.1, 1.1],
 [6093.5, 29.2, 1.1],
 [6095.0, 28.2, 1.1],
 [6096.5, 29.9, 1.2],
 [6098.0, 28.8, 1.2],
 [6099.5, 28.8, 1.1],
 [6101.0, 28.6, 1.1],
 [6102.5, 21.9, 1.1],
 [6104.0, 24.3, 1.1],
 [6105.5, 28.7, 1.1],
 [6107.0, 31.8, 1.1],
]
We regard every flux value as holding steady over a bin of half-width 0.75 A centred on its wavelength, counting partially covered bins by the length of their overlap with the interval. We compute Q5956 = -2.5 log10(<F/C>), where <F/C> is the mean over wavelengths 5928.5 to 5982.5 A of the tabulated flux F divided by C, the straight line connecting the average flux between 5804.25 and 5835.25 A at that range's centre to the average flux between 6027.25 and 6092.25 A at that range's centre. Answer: 0.25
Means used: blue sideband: 26.1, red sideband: 27.1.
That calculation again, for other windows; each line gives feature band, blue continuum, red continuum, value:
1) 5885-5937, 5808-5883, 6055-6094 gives 0.418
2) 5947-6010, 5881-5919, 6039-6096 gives -0.051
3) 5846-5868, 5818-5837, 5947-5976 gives 0.072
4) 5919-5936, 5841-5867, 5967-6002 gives 0.170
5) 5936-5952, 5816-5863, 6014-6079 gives 0.176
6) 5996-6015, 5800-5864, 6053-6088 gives 0.152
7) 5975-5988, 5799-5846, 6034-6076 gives 0.221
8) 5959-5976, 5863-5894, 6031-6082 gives 0.064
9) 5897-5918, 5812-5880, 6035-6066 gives 0.351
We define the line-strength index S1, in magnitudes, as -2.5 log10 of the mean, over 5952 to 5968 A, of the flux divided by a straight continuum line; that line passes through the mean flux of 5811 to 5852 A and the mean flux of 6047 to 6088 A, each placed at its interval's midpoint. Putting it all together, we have 0.26 mag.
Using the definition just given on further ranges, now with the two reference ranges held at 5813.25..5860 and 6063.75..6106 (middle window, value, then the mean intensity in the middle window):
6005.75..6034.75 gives 0.090 mag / 24.7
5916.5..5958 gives 0.249 mag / 20.7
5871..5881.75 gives 0.320 mag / 19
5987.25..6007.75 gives 0.136 mag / 23.5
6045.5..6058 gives -0.025 mag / 27.8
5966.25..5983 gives 0.245 mag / 21.1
